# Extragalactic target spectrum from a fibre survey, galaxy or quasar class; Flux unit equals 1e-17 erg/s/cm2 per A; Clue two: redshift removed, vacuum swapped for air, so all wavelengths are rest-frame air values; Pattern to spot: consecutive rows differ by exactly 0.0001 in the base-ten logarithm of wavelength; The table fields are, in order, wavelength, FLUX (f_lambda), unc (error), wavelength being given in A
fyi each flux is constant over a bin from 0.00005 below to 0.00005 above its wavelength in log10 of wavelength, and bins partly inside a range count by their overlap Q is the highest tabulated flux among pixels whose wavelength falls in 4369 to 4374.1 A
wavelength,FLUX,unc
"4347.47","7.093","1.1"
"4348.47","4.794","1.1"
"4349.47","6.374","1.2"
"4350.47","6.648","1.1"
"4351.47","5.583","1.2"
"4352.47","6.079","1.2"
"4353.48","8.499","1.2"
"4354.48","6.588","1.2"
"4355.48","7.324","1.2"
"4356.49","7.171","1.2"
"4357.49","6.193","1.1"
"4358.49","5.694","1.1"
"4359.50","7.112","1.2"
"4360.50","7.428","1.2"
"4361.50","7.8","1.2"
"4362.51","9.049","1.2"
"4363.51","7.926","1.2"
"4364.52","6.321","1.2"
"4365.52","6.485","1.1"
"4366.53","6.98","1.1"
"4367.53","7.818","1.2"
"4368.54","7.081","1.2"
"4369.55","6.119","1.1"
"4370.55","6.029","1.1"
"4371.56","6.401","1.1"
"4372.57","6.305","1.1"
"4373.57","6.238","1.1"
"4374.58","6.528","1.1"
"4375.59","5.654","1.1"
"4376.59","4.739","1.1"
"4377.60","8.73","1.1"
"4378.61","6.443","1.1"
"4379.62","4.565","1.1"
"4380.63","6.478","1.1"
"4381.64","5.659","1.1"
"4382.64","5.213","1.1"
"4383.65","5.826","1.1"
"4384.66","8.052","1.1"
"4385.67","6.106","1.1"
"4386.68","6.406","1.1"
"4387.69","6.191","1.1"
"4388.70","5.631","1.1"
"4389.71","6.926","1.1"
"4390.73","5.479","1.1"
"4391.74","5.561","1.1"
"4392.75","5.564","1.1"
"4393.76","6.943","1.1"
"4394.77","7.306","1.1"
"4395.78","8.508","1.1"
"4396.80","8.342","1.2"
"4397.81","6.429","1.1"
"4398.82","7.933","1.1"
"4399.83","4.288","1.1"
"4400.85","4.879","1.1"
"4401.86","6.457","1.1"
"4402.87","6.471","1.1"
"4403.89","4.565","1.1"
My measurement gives 6.401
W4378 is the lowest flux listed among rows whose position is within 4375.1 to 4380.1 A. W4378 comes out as 4.565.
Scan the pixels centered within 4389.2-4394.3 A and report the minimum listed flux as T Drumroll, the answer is 5.479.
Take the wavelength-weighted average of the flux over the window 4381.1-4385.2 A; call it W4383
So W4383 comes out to 6.2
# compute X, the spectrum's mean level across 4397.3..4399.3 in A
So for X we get 7.19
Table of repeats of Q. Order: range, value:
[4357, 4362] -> 7.8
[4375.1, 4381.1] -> 8.73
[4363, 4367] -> 7.926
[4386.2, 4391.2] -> 6.926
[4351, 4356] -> 8.499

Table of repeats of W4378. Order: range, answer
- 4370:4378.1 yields 4.739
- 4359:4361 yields 7.112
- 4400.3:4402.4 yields 4.879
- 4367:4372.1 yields 6.029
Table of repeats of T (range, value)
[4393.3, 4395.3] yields 6.943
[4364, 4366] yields 6.321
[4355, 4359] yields 5.694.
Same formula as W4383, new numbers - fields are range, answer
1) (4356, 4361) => 6.73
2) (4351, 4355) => 6.7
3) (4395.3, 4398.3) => 7.75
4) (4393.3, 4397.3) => 7.78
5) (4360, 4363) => 8.09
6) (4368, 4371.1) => 6.41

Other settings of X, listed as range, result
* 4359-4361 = 7.29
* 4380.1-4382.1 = 6.05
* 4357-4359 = 5.93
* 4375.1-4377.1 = 5.21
